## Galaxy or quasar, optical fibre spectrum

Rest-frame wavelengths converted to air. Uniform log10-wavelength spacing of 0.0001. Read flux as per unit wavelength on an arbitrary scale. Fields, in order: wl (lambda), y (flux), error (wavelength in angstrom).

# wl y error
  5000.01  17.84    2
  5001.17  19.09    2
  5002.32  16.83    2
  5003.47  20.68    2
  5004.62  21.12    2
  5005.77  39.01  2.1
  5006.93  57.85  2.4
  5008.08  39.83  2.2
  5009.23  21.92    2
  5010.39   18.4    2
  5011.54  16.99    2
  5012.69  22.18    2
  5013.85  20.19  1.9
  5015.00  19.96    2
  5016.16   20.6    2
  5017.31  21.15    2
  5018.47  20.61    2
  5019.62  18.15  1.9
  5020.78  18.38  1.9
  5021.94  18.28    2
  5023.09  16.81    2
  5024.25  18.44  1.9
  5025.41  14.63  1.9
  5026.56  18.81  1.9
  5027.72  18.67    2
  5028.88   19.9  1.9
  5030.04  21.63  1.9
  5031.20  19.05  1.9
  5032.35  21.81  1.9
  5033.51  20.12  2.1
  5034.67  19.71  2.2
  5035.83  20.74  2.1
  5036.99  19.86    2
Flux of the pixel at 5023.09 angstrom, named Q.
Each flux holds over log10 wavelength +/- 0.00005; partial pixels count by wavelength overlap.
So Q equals 16.81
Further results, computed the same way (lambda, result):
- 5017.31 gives 21.15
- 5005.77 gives 39.01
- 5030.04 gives 21.63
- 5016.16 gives 20.6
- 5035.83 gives 20.74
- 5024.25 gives 18.44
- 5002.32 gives 16.83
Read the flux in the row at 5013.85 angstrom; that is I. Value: 20.19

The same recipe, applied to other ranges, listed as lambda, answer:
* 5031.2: 19.05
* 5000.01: 17.84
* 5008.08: 39.83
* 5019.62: 18.15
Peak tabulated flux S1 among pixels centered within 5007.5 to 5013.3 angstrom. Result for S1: 39.83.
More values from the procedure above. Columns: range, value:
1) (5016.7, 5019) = 21.15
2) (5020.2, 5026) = 18.44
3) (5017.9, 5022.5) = 20.61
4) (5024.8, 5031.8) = 21.63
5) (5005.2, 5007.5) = 57.85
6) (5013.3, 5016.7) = 20.6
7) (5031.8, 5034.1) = 21.81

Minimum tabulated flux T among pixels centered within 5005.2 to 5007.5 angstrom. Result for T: 39.01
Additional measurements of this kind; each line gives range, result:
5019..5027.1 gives 14.63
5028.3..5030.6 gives 19.9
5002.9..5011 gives 18.4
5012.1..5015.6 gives 19.96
